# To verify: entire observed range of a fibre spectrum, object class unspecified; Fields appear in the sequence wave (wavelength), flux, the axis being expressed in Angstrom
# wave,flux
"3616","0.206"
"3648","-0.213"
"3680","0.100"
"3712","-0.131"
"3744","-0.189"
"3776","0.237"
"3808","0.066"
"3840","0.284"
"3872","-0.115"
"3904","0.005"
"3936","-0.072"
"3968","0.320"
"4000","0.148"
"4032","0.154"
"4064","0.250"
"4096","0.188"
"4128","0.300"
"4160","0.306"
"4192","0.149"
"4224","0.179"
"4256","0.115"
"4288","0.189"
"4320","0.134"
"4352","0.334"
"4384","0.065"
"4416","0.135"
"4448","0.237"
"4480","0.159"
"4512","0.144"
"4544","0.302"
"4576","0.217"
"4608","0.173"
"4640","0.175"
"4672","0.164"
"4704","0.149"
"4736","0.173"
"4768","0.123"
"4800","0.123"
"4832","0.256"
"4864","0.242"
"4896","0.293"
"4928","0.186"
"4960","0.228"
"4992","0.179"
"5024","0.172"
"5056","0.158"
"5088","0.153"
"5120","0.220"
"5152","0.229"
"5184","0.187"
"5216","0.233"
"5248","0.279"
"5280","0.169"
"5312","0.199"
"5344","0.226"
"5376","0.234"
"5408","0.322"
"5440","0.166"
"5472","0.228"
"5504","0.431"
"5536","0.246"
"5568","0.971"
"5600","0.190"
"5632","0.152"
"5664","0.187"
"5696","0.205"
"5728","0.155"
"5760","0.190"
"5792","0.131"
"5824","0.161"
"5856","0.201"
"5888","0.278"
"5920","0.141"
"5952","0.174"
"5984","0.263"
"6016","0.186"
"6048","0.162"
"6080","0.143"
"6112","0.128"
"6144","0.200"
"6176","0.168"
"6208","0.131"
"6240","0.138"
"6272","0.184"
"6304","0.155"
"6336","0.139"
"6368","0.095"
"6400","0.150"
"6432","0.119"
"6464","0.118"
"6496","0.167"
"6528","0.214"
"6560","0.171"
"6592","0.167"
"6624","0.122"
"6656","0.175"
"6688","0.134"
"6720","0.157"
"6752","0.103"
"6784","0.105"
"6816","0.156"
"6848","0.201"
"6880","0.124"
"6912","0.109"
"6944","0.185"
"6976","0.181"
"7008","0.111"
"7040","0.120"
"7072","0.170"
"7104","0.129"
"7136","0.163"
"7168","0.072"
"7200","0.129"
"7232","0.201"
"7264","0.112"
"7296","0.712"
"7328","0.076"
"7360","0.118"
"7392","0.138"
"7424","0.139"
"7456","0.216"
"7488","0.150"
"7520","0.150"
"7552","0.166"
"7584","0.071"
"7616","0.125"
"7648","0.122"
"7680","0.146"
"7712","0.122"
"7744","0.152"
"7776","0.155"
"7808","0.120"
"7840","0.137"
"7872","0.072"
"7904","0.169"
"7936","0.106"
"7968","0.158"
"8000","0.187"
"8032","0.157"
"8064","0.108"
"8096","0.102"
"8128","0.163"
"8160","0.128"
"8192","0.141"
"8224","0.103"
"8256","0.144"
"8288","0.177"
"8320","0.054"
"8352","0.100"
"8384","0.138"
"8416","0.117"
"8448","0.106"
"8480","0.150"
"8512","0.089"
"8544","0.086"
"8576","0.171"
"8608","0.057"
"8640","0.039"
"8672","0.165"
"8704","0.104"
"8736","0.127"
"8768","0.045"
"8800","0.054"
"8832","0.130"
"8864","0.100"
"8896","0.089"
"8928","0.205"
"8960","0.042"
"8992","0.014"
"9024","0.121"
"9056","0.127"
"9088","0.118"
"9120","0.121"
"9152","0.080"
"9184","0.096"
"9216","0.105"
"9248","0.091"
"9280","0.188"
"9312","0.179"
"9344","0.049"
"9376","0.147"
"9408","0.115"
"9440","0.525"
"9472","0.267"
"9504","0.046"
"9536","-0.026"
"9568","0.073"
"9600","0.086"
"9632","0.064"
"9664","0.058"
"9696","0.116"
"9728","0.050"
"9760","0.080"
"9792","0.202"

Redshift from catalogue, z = 0.111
